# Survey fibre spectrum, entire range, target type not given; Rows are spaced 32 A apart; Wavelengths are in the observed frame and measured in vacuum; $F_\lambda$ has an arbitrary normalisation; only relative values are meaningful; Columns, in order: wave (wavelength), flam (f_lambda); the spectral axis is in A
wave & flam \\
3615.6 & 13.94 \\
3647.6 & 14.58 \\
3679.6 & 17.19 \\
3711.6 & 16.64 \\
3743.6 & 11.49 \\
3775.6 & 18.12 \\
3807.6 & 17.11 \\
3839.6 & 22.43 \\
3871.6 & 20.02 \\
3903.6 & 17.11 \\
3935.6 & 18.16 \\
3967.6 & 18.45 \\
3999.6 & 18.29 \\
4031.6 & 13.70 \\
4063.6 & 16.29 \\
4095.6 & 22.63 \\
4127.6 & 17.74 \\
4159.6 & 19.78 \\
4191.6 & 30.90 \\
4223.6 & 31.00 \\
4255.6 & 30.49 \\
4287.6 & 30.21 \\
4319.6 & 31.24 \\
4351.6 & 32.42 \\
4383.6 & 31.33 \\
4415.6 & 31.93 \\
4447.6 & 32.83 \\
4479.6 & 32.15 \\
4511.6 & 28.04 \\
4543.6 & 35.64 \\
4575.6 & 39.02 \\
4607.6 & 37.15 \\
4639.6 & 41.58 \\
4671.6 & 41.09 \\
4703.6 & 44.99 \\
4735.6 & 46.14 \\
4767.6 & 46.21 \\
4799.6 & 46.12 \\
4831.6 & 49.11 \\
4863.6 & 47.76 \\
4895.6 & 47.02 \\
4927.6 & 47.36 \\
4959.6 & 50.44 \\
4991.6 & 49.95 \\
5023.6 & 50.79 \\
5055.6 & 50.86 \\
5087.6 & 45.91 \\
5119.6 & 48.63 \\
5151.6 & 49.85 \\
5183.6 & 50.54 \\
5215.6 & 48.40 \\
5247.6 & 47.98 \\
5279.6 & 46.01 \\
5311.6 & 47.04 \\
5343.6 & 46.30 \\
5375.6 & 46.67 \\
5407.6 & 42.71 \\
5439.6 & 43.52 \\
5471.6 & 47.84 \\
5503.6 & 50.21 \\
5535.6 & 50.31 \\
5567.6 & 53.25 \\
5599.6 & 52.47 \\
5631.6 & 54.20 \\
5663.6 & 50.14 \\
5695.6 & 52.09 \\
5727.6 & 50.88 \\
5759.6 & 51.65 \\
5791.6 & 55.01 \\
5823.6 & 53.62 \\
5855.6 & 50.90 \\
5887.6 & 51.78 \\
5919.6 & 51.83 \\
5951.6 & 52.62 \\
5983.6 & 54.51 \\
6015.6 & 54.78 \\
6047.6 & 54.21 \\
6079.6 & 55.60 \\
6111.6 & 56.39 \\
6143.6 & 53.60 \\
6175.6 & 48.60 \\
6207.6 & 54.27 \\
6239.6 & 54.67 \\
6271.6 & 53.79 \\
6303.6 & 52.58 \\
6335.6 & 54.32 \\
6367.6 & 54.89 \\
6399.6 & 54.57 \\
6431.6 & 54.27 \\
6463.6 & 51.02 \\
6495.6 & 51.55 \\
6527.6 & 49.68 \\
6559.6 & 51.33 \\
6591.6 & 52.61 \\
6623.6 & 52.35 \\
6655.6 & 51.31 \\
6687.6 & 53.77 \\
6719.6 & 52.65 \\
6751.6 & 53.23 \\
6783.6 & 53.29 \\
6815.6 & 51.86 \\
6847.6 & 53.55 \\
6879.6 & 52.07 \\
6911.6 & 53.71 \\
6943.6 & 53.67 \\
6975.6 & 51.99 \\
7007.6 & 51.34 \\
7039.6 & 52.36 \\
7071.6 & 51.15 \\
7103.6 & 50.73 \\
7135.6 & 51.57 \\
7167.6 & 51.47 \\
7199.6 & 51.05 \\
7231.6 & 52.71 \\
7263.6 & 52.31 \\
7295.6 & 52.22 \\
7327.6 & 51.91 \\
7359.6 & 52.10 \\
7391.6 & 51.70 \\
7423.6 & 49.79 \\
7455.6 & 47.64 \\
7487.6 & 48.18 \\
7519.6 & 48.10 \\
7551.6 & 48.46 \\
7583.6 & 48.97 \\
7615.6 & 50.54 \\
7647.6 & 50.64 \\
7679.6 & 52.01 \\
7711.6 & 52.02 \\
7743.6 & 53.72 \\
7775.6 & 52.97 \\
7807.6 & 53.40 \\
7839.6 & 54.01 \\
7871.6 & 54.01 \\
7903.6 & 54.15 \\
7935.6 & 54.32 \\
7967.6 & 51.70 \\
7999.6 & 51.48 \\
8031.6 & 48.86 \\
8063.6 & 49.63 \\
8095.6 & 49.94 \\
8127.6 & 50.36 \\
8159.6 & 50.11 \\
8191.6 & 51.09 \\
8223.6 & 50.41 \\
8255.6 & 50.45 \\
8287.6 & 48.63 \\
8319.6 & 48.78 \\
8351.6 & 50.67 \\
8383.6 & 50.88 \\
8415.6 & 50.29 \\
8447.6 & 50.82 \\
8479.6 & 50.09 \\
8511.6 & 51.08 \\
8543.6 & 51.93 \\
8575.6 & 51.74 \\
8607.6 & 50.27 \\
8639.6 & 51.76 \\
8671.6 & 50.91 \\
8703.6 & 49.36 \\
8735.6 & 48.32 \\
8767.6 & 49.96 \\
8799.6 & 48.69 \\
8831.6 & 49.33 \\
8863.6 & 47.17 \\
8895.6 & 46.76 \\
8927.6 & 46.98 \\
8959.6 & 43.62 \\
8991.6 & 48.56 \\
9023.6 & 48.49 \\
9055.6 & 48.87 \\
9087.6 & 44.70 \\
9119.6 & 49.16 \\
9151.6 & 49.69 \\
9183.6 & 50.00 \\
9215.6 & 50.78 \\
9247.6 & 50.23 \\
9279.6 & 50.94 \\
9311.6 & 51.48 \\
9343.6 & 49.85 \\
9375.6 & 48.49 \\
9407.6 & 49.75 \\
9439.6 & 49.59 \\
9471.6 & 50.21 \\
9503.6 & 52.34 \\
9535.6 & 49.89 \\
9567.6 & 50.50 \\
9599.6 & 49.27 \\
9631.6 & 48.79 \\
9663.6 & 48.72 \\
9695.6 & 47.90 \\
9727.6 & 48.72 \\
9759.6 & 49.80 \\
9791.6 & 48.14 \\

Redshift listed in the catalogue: 0.048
